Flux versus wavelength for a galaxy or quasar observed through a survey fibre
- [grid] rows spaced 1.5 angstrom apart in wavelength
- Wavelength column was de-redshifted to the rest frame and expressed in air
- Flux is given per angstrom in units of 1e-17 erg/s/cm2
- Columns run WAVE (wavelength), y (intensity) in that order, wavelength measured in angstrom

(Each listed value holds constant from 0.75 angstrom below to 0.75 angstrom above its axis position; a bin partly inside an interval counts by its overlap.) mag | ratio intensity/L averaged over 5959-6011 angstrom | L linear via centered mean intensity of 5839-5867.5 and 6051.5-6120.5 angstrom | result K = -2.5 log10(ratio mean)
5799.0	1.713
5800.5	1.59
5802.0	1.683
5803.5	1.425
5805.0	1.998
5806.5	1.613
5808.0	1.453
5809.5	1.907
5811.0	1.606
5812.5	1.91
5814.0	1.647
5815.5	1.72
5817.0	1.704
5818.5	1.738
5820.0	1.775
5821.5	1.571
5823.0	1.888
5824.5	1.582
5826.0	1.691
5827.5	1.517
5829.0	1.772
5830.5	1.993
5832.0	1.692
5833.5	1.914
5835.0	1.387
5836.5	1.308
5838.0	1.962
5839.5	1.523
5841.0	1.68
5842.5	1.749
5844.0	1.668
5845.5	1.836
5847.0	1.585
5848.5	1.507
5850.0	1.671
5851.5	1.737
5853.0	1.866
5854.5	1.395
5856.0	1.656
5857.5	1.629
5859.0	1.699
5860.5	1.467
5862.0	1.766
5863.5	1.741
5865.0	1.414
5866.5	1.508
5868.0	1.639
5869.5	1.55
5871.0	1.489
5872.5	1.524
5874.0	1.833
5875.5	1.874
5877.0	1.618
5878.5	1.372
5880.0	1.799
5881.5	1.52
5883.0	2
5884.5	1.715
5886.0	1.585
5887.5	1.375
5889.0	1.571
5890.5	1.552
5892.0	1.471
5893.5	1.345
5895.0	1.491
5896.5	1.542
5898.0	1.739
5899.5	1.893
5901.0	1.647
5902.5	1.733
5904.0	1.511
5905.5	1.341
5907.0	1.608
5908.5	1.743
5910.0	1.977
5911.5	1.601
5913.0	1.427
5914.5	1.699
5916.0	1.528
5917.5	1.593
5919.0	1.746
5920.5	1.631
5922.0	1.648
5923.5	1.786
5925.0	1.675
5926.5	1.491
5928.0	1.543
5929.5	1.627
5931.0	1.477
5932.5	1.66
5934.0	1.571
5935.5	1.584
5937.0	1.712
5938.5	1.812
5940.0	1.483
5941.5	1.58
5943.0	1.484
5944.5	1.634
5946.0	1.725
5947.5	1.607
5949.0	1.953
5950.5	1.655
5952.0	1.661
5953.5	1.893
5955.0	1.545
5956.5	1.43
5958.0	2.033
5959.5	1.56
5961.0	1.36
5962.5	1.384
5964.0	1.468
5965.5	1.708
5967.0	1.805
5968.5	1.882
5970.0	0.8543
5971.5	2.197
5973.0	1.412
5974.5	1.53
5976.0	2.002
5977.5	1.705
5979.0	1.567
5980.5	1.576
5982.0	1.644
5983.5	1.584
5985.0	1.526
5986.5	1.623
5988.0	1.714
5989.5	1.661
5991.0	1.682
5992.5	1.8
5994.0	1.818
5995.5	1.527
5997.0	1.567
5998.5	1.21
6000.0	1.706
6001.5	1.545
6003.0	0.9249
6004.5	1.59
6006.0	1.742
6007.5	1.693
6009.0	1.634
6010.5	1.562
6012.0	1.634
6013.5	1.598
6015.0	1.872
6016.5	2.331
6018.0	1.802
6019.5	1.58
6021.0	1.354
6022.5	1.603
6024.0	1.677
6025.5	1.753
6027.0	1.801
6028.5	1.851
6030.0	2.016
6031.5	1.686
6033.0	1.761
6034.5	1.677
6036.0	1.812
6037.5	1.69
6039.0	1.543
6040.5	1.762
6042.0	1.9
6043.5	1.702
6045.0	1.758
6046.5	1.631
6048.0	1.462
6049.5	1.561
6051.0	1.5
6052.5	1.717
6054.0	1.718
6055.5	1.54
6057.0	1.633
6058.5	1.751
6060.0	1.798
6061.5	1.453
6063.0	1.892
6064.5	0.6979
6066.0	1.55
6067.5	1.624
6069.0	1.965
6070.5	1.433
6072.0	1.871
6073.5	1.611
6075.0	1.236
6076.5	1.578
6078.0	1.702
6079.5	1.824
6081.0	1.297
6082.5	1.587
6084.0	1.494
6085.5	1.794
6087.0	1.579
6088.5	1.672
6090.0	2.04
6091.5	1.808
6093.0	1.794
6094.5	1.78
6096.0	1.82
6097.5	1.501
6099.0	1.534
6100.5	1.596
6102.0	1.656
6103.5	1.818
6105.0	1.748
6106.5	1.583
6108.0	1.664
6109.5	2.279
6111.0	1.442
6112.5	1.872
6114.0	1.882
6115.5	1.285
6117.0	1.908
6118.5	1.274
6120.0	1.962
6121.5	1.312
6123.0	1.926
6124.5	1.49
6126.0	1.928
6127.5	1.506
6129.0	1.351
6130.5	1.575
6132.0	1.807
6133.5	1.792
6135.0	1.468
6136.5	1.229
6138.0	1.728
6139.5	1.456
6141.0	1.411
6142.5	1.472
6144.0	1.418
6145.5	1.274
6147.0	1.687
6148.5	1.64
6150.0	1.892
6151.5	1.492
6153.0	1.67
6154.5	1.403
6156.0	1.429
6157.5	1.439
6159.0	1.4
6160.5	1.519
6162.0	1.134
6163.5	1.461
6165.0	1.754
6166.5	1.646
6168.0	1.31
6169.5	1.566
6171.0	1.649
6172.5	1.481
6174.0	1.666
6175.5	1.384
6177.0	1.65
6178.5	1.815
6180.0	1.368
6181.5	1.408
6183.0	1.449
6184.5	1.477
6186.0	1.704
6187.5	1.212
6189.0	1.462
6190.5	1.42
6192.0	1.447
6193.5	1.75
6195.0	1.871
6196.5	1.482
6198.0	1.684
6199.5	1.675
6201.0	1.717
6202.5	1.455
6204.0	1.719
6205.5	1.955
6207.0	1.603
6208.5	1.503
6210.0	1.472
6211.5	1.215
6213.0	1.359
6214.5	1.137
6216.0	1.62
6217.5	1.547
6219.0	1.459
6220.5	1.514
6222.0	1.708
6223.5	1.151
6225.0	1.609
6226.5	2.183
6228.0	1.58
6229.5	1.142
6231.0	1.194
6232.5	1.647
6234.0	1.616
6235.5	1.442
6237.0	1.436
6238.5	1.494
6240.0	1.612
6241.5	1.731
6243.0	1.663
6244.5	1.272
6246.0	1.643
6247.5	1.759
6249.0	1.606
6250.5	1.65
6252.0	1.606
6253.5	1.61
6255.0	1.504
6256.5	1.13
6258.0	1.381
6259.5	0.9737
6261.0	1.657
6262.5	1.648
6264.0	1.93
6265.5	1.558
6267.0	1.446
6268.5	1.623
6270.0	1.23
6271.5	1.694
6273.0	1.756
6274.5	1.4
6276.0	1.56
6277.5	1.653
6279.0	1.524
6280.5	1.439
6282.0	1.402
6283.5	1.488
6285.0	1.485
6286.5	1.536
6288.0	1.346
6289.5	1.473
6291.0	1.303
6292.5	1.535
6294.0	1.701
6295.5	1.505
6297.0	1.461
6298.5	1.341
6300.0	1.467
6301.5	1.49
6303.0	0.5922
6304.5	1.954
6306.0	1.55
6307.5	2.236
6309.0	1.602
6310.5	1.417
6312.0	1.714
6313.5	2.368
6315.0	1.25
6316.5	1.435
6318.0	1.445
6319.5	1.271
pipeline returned 0.037 mag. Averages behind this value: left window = 1.64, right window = 1.66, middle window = 1.59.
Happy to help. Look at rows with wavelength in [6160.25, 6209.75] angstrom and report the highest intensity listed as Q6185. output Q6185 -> 1.955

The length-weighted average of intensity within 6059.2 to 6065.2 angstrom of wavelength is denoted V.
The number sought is 1.47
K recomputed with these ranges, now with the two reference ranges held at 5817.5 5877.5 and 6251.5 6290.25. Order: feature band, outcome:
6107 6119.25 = -0.09 mag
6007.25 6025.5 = -0.07 mag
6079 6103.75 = -0.07 mag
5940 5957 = -0.02 mag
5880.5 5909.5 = 0.03 mag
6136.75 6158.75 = 0.02 mag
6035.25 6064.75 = -0.04 mag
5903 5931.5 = 0.01 mag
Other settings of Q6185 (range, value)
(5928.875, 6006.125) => 2.197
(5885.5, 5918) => 1.977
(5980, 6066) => 2.331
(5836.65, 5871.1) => 1.962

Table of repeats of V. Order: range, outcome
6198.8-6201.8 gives 1.69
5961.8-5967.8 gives 1.6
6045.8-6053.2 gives 1.57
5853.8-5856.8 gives 1.53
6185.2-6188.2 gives 1.46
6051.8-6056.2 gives 1.66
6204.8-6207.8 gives 1.77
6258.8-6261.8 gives 1.33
